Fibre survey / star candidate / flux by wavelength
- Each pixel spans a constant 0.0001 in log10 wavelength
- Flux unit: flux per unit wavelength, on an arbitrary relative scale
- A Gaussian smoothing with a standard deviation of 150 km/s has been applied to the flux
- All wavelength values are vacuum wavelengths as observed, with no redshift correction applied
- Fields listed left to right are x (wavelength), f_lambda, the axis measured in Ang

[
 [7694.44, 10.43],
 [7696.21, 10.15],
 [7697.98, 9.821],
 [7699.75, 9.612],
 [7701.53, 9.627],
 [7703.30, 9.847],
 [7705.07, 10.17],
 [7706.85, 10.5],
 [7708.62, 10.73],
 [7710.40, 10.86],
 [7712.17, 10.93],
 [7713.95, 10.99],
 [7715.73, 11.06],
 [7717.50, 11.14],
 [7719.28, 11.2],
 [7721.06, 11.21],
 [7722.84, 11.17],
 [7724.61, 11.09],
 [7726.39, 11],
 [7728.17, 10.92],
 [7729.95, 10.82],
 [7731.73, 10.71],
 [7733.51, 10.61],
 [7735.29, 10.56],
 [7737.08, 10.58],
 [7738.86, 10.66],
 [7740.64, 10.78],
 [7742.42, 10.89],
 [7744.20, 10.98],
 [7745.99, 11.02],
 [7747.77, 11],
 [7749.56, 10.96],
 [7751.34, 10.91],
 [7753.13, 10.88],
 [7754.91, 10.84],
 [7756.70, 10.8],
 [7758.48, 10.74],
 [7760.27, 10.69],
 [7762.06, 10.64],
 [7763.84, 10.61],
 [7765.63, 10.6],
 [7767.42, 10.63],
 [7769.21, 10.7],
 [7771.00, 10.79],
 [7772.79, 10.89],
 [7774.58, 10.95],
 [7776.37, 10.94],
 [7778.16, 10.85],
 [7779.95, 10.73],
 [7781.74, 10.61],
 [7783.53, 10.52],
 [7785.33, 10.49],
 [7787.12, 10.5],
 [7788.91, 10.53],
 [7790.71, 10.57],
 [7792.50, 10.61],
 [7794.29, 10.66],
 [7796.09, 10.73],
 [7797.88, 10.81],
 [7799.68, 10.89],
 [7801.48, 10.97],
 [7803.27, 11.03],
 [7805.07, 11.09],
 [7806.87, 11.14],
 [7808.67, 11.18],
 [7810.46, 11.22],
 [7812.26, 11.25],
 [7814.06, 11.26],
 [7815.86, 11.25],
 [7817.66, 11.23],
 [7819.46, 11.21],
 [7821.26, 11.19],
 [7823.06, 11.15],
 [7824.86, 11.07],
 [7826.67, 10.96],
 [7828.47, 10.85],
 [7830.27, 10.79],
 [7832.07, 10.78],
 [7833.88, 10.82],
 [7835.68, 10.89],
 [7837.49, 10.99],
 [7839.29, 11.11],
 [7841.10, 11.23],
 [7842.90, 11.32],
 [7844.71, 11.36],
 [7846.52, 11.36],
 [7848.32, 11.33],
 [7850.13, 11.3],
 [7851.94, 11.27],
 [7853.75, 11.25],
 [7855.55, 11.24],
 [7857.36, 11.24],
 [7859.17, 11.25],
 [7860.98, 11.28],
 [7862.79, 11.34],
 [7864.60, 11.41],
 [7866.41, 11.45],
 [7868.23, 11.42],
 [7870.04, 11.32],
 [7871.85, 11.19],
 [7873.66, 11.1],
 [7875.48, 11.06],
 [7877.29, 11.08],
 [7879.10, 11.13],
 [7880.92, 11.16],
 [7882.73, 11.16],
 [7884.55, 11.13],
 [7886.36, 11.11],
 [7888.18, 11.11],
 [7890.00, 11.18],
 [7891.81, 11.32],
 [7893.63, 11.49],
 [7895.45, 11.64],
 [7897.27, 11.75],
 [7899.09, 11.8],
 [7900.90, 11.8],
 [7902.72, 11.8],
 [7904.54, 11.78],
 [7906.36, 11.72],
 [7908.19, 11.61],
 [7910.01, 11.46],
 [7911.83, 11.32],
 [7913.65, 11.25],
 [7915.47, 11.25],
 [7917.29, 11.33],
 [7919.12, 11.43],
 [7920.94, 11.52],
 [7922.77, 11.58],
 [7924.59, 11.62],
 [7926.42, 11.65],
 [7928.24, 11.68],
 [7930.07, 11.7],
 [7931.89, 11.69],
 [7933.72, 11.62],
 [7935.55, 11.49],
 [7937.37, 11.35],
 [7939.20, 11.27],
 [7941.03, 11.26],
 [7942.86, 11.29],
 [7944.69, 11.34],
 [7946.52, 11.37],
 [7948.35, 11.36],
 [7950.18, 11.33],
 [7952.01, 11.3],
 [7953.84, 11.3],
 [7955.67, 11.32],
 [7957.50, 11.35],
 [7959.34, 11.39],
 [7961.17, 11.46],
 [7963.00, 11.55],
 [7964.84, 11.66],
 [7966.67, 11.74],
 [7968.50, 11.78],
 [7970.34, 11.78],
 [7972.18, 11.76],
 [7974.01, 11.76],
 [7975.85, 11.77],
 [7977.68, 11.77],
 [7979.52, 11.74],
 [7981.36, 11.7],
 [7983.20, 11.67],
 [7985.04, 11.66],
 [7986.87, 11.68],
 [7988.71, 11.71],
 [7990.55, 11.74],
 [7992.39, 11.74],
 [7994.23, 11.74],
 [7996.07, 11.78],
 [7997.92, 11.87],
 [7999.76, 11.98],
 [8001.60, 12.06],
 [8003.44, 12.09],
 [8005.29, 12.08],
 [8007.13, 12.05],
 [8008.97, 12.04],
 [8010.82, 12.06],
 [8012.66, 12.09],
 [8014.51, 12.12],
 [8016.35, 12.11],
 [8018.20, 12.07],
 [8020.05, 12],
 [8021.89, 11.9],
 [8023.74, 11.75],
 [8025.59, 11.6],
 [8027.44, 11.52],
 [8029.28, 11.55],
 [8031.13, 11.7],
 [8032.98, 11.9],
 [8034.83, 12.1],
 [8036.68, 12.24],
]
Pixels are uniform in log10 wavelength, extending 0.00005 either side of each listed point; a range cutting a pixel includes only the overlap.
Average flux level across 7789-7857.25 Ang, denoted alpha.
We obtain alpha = 11.1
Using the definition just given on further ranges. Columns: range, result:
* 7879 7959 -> 11.4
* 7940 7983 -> 11.5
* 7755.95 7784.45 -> 10.7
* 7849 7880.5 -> 11.3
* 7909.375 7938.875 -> 11.5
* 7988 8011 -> 11.9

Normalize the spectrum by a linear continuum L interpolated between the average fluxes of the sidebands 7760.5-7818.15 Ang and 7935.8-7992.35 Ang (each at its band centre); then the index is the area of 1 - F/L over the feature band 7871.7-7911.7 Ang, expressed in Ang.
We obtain -0.5 Ang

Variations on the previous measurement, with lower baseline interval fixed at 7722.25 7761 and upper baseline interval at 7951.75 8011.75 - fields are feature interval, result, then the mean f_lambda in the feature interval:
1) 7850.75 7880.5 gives 0.1 Ang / 11.3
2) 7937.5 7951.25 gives 0.3 Ang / 11.3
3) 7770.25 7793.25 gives 0.6 Ang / 10.7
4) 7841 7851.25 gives -0.1 Ang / 11.3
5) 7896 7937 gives -0.3 Ang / 11.6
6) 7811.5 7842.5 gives 0.3 Ang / 11.1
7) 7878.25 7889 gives 0.2 Ang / 11.1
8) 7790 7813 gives 0.3 Ang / 10.9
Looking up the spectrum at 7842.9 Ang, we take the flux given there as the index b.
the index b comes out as 11.32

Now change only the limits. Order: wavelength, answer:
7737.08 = 10.58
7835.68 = 10.89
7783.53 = 10.52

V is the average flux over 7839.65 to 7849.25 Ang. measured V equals 11.3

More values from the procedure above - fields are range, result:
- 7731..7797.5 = 10.7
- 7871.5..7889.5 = 11.1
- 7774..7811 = 10.8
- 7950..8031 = 11.8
